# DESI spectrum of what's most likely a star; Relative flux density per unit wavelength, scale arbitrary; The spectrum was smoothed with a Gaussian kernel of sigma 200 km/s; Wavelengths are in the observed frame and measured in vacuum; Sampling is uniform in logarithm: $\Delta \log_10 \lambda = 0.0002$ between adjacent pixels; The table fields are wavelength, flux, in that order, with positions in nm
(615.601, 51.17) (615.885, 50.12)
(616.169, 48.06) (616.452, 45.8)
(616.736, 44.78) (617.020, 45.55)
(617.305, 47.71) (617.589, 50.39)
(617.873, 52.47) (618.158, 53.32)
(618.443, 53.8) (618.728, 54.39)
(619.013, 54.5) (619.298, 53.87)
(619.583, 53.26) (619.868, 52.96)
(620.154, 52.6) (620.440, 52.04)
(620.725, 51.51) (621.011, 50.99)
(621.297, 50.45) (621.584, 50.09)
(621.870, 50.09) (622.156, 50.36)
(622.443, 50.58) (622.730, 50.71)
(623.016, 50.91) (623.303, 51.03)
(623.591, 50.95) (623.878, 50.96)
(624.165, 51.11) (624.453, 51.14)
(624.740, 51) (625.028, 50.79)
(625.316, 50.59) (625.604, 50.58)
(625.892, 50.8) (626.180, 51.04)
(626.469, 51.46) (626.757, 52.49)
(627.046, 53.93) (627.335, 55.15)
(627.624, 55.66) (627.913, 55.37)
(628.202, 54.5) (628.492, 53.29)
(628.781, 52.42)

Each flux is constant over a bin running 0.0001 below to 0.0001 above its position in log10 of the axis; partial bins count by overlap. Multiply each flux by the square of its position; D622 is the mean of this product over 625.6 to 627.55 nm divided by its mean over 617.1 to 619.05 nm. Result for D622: 1.0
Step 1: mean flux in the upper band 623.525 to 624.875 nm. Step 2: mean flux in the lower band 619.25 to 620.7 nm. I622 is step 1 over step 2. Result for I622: 0.97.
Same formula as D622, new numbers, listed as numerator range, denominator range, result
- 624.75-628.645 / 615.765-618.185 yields 1.12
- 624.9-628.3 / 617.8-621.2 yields 1.02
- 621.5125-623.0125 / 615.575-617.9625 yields 1.06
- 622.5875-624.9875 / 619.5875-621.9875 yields 1.00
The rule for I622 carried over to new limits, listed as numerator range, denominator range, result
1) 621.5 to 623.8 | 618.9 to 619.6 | 0.94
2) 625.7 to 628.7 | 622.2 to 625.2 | 1.05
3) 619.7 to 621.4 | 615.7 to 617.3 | 1.10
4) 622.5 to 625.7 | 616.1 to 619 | 1.02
